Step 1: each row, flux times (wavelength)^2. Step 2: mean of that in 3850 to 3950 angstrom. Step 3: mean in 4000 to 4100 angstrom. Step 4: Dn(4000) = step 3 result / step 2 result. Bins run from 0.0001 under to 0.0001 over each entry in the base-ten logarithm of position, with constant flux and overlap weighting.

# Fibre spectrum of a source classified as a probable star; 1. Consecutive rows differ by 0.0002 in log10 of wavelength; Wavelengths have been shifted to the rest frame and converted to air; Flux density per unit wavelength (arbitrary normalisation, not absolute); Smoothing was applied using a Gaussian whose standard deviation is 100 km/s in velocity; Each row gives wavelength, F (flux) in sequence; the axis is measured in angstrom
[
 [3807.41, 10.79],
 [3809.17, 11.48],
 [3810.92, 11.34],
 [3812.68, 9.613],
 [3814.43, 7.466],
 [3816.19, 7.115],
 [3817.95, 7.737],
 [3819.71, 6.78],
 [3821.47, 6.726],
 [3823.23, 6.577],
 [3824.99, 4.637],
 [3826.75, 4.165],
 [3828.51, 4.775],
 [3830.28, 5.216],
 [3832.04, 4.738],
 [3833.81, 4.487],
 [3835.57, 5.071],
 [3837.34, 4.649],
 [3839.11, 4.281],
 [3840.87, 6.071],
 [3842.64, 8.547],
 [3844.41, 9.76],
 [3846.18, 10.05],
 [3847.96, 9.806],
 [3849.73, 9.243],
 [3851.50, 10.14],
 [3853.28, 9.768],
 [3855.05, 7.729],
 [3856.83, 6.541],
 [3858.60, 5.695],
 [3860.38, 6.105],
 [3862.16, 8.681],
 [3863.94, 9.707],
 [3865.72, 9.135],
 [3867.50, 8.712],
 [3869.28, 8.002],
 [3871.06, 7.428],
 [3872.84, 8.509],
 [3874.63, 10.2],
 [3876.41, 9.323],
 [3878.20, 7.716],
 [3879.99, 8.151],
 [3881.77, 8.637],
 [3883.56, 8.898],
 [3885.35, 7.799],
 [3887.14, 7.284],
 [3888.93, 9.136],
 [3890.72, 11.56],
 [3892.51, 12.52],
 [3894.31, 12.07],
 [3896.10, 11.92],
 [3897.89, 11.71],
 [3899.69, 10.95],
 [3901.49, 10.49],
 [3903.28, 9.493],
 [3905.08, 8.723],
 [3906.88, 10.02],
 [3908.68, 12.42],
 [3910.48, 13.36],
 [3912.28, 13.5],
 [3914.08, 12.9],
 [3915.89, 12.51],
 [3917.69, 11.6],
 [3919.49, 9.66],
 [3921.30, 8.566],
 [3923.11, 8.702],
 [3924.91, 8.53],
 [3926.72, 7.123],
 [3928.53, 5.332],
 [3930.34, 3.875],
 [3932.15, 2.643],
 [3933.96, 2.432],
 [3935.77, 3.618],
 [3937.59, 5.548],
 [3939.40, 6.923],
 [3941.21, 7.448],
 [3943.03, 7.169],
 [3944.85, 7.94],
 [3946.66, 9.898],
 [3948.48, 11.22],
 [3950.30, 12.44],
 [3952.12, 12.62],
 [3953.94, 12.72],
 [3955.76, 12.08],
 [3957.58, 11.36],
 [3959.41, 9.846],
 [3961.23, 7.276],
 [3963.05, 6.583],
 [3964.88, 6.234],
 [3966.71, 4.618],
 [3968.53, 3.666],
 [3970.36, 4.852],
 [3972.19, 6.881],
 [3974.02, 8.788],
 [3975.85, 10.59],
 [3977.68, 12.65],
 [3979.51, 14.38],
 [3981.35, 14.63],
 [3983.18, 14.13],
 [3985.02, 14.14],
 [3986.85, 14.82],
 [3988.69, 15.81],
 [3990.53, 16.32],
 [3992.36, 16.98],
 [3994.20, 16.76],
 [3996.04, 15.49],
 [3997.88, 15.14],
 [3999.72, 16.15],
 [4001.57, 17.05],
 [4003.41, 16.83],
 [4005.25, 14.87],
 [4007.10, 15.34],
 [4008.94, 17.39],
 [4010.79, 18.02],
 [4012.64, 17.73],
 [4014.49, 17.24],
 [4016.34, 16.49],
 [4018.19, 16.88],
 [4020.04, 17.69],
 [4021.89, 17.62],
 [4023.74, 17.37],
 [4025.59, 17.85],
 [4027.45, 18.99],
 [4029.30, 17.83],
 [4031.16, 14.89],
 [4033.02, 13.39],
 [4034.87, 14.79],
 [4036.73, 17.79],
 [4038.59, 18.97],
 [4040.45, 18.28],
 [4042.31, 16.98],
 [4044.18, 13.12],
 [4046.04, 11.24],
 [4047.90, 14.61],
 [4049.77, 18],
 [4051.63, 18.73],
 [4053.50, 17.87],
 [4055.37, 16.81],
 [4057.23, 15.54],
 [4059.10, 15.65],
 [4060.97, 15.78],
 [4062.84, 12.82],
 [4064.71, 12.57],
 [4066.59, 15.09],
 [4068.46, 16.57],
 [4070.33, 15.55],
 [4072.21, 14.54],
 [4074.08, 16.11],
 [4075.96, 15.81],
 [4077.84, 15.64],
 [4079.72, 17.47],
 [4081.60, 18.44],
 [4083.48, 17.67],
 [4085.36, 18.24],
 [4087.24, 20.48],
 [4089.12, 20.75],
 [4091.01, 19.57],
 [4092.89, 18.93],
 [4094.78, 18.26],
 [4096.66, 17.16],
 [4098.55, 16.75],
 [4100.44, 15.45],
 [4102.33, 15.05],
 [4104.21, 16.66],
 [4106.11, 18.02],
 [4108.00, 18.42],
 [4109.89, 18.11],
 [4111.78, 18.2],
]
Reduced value 2.04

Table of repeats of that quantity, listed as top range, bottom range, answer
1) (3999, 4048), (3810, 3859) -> 2.56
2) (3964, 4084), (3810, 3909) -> 1.98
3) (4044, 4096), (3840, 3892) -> 2.14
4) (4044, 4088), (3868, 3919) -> 1.71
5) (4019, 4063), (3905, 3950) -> 2.05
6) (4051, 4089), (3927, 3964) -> 2.20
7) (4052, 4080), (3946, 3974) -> 1.87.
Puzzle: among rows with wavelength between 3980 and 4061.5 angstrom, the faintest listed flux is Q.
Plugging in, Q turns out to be 11.24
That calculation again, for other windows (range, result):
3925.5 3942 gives 2.432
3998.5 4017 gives 14.87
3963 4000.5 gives 3.666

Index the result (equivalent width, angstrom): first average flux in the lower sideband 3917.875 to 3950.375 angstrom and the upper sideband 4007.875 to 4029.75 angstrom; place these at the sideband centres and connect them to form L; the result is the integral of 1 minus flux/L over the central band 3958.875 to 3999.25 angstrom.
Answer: 4.8 angstrom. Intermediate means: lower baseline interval 7.13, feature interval 11.5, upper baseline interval 17.6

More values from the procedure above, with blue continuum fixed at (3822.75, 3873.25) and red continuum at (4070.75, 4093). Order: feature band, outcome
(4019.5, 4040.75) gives -2.4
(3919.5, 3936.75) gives 7.8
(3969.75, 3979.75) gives 2.6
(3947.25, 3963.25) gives 1.5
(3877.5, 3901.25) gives -2.2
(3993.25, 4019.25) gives -4.1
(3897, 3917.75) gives -3.4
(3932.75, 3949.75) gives 6.7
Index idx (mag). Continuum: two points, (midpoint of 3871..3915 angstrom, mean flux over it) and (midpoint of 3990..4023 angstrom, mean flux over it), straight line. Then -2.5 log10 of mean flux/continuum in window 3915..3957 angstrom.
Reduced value 0.460 mag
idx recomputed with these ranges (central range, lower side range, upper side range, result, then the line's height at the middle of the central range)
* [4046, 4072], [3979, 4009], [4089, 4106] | 0.08 mag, 16.8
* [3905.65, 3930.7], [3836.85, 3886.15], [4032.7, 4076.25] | 0.04 mag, 10.4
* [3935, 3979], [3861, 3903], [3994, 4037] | 0.50 mag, 13.5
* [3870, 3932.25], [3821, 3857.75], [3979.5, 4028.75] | 0.08 mag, 10.4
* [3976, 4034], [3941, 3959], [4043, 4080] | -0.23 mag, 13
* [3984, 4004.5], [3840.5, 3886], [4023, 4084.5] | -0.16 mag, 13.8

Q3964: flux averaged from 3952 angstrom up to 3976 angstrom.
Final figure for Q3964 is 8.23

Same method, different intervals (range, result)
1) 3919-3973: 7.58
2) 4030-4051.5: 15.8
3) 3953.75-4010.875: 12.5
